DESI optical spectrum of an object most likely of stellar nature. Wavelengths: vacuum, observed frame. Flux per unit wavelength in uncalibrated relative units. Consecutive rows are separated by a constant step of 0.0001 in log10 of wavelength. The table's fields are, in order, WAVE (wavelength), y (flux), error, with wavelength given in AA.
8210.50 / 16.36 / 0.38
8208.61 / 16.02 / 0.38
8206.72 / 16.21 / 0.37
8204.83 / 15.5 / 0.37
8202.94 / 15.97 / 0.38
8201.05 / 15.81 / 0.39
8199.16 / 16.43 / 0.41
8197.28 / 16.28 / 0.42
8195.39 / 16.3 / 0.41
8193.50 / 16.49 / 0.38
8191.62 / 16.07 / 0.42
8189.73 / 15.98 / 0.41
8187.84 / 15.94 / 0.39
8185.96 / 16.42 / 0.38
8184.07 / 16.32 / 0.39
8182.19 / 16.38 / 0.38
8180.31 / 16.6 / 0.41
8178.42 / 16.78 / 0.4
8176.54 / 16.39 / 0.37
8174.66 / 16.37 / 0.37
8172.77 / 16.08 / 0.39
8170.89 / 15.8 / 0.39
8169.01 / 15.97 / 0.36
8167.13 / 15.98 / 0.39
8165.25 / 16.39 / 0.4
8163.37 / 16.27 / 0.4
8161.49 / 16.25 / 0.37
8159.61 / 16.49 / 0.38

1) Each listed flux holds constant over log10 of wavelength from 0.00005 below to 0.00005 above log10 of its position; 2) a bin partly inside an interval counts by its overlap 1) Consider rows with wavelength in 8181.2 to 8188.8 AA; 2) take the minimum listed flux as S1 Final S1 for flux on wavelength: 15.94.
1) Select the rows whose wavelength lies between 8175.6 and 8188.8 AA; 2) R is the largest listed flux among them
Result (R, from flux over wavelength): 16.78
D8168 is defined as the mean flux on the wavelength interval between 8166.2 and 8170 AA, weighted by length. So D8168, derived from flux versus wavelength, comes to 16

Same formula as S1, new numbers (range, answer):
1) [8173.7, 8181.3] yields 16.37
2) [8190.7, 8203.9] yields 15.81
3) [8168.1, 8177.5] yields 15.8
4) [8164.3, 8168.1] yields 15.98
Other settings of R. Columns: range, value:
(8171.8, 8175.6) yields 16.37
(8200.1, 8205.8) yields 15.97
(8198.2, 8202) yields 16.43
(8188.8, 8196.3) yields 16.49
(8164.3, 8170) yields 16.39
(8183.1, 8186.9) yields 16.42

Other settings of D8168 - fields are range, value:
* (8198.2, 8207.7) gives 16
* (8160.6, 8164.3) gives 16.3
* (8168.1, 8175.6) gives 16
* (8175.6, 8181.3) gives 16.6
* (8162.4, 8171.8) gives 16.1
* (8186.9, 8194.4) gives 16.1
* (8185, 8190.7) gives 16.1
